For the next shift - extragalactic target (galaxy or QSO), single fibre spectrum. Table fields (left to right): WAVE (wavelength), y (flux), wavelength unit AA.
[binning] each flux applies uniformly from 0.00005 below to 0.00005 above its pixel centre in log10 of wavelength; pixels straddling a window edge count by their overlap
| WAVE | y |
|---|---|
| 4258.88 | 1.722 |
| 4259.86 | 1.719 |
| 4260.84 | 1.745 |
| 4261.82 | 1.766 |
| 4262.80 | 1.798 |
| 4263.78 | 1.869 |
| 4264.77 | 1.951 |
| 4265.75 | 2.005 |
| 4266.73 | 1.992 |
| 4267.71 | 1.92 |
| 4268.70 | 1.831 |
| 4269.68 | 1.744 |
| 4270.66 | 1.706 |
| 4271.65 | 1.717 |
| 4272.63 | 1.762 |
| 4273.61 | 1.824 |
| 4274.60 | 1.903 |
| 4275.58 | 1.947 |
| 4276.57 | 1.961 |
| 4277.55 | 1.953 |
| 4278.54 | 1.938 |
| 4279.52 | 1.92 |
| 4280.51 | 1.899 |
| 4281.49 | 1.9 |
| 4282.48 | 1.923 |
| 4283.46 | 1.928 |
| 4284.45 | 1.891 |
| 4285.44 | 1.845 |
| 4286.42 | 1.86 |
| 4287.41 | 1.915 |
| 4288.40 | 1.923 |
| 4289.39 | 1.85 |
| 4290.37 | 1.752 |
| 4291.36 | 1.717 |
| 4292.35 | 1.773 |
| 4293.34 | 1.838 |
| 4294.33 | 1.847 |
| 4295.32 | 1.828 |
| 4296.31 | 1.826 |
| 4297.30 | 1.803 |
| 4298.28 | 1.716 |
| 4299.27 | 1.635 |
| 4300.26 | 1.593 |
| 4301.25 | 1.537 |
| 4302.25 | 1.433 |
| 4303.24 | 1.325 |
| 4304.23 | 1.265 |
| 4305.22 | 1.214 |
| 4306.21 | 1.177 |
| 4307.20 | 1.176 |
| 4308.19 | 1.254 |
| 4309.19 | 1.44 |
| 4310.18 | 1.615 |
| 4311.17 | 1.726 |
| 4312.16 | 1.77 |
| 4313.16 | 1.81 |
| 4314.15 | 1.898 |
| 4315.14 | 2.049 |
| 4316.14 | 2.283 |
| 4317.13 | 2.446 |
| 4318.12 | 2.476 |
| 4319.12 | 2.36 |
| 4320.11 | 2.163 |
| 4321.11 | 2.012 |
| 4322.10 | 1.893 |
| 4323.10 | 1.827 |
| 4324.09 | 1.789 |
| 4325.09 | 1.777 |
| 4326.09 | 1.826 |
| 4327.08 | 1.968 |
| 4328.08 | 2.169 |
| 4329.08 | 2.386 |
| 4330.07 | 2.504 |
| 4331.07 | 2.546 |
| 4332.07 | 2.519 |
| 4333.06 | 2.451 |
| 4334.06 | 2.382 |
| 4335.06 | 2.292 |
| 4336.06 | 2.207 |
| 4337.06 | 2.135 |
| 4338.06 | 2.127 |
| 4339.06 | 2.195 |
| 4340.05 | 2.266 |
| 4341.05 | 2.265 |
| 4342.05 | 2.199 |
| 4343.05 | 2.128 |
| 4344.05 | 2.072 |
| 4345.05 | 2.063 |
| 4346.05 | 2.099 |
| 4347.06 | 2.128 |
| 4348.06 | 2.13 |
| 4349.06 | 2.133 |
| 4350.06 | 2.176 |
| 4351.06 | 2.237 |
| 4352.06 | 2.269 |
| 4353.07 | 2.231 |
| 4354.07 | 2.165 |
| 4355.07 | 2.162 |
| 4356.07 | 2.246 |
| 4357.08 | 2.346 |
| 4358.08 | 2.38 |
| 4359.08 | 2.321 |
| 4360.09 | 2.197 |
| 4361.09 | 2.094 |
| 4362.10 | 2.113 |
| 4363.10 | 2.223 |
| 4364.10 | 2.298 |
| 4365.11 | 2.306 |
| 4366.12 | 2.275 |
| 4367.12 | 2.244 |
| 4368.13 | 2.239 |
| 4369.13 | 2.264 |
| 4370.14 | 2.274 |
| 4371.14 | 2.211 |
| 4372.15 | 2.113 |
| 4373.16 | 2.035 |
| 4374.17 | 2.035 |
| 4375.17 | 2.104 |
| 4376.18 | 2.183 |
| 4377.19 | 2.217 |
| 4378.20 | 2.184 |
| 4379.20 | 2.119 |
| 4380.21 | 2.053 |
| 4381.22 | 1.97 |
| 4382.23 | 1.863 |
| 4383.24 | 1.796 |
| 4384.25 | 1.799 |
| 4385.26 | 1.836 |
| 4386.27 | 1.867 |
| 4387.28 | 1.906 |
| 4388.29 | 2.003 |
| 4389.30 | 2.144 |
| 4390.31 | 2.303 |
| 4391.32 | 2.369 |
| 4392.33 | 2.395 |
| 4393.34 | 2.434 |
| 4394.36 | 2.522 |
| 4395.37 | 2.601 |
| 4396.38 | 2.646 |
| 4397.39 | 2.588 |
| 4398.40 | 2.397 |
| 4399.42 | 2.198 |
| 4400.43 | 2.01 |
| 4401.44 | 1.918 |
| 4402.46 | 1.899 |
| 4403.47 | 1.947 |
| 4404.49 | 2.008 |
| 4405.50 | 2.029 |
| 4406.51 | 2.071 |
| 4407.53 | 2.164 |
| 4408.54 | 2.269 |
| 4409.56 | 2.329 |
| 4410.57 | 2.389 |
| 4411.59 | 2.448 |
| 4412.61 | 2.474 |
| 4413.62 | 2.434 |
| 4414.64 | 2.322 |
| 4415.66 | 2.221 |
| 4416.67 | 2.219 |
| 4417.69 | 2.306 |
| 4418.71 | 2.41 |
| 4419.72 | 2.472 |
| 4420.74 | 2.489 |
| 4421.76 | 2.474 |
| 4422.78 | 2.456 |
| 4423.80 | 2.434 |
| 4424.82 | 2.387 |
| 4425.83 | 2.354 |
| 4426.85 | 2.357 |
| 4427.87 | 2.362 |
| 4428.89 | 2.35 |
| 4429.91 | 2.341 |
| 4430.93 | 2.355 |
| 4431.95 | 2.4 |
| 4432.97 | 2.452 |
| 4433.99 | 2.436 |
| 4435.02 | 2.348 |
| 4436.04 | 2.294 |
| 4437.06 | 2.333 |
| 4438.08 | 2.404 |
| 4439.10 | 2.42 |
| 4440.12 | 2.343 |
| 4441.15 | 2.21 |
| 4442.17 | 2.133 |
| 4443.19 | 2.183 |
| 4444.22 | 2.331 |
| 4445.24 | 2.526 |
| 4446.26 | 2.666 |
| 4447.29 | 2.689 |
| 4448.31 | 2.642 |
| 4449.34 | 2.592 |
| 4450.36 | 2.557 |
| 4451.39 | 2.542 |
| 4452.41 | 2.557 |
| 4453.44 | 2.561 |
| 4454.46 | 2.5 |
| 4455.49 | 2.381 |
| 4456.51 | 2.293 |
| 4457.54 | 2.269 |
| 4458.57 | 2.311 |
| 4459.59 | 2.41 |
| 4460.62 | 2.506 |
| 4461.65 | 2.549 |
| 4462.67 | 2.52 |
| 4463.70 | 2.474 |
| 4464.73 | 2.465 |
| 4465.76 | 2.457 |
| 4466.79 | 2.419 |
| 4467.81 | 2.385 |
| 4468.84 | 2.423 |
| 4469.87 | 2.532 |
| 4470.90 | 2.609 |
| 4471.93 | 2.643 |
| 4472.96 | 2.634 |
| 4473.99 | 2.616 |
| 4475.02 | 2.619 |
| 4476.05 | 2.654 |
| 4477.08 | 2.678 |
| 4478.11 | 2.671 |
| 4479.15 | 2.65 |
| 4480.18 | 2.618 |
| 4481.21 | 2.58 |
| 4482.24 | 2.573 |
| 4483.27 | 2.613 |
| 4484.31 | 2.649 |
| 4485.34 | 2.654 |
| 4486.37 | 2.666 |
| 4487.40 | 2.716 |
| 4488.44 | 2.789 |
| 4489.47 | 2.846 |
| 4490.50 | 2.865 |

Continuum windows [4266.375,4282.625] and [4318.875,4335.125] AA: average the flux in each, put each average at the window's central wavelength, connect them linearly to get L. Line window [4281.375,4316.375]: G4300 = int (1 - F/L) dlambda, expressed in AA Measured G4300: 5.3 AA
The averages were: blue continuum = 1.87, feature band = 1.7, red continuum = 2.16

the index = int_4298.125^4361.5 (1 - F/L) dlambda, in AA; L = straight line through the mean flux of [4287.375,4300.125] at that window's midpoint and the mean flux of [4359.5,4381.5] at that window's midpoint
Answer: -1.1 AA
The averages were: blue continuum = 1.79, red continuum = 2.17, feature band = 2.01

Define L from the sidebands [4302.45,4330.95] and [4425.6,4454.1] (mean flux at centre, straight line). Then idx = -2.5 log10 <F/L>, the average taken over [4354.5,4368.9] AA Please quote -0.10 mag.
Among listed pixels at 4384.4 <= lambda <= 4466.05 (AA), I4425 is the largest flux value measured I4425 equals 2.689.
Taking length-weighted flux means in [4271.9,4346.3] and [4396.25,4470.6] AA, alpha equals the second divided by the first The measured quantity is 1.23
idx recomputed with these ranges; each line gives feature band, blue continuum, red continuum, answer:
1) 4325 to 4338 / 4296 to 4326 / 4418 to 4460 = -0.21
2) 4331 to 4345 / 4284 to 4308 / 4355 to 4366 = -0.11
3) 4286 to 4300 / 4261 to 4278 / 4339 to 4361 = 0.09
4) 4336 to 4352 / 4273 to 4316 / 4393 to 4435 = -0.10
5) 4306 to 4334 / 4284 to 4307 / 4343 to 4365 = -0.05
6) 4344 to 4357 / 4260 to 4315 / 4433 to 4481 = -0.08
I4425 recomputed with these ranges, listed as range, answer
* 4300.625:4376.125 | 2.546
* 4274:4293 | 1.961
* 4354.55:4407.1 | 2.646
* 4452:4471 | 2.609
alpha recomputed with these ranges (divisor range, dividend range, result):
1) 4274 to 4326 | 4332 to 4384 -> 1.21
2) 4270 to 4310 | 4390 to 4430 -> 1.35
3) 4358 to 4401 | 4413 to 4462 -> 1.10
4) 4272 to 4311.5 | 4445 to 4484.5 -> 1.48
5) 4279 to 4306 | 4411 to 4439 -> 1.37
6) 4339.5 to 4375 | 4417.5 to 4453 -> 1.10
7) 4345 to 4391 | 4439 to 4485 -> 1.17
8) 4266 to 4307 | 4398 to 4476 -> 1.35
